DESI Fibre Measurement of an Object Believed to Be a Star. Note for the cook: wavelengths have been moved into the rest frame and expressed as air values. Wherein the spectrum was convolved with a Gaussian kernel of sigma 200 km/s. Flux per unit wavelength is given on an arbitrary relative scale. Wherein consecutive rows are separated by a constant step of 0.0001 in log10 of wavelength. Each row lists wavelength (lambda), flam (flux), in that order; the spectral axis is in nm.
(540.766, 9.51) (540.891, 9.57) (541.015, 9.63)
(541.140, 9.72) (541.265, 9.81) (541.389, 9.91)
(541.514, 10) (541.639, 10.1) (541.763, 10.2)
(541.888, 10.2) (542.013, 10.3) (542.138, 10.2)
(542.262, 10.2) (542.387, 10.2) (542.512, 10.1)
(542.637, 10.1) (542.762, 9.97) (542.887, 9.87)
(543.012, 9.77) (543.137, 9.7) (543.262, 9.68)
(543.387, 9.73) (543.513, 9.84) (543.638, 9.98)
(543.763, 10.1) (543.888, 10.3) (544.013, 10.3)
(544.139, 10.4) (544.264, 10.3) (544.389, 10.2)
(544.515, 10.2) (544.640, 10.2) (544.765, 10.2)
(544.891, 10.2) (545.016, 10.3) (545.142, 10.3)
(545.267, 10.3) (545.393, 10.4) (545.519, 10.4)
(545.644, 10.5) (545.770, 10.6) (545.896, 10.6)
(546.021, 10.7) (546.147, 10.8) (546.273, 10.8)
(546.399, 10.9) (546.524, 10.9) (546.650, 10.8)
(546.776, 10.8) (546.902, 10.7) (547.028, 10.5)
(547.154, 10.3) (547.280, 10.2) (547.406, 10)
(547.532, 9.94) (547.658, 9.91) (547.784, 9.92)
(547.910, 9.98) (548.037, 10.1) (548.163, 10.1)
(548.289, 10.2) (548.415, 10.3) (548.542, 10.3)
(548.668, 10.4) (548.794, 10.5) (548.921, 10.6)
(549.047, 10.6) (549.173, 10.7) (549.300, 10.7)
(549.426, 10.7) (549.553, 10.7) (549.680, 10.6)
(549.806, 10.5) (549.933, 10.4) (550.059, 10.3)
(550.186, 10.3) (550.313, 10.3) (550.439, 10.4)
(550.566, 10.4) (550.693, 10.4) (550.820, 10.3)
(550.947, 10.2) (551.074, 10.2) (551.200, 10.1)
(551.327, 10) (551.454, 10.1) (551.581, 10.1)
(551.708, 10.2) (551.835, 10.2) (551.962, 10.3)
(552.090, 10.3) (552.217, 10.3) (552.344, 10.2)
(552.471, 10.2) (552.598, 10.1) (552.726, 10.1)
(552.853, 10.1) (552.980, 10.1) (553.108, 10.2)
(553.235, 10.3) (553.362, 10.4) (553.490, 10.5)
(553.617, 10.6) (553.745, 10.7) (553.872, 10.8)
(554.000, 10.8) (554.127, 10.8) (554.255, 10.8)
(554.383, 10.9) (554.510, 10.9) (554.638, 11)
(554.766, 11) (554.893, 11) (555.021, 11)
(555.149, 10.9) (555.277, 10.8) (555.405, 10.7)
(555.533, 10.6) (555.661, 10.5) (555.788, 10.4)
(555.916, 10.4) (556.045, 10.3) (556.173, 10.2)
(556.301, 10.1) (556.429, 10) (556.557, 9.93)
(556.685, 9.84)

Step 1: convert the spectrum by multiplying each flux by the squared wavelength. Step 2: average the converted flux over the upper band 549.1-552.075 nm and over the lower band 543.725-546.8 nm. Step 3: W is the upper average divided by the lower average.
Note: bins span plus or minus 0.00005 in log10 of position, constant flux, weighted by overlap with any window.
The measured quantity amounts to 1.0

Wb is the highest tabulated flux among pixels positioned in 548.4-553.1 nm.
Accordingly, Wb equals 10.7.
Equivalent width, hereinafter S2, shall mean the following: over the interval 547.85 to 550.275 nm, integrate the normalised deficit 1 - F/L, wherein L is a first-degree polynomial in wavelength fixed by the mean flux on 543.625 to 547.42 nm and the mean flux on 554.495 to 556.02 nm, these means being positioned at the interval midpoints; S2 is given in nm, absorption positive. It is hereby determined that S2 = 0.03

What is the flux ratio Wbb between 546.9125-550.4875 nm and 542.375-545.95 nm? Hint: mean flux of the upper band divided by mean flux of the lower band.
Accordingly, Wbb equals 1.0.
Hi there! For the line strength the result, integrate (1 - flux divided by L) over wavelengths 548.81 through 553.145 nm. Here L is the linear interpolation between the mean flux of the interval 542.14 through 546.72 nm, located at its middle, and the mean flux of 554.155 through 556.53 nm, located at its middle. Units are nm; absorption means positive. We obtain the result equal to 0.07 nm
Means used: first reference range 10.3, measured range 10.3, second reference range 10.6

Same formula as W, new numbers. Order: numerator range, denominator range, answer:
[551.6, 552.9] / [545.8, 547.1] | 0.97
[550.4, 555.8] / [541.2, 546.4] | 1.06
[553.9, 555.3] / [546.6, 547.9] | 1.09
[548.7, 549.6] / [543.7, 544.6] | 1.06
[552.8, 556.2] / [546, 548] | 1.05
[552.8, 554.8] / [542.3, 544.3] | 1.10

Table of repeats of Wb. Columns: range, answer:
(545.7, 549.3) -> 10.9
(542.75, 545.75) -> 10.5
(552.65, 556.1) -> 11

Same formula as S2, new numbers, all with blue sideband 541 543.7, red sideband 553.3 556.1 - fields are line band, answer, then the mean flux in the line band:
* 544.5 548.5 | -0.06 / 10.4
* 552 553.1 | 0.04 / 10.2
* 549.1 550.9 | -0.01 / 10.5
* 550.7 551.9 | 0.04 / 10.2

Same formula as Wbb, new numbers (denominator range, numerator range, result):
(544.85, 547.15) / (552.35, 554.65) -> 0.99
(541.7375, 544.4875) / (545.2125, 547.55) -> 1.05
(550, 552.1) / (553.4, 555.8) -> 1.05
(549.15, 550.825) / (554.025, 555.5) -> 1.04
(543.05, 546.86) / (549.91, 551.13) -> 1.00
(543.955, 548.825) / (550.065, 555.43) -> 1.01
